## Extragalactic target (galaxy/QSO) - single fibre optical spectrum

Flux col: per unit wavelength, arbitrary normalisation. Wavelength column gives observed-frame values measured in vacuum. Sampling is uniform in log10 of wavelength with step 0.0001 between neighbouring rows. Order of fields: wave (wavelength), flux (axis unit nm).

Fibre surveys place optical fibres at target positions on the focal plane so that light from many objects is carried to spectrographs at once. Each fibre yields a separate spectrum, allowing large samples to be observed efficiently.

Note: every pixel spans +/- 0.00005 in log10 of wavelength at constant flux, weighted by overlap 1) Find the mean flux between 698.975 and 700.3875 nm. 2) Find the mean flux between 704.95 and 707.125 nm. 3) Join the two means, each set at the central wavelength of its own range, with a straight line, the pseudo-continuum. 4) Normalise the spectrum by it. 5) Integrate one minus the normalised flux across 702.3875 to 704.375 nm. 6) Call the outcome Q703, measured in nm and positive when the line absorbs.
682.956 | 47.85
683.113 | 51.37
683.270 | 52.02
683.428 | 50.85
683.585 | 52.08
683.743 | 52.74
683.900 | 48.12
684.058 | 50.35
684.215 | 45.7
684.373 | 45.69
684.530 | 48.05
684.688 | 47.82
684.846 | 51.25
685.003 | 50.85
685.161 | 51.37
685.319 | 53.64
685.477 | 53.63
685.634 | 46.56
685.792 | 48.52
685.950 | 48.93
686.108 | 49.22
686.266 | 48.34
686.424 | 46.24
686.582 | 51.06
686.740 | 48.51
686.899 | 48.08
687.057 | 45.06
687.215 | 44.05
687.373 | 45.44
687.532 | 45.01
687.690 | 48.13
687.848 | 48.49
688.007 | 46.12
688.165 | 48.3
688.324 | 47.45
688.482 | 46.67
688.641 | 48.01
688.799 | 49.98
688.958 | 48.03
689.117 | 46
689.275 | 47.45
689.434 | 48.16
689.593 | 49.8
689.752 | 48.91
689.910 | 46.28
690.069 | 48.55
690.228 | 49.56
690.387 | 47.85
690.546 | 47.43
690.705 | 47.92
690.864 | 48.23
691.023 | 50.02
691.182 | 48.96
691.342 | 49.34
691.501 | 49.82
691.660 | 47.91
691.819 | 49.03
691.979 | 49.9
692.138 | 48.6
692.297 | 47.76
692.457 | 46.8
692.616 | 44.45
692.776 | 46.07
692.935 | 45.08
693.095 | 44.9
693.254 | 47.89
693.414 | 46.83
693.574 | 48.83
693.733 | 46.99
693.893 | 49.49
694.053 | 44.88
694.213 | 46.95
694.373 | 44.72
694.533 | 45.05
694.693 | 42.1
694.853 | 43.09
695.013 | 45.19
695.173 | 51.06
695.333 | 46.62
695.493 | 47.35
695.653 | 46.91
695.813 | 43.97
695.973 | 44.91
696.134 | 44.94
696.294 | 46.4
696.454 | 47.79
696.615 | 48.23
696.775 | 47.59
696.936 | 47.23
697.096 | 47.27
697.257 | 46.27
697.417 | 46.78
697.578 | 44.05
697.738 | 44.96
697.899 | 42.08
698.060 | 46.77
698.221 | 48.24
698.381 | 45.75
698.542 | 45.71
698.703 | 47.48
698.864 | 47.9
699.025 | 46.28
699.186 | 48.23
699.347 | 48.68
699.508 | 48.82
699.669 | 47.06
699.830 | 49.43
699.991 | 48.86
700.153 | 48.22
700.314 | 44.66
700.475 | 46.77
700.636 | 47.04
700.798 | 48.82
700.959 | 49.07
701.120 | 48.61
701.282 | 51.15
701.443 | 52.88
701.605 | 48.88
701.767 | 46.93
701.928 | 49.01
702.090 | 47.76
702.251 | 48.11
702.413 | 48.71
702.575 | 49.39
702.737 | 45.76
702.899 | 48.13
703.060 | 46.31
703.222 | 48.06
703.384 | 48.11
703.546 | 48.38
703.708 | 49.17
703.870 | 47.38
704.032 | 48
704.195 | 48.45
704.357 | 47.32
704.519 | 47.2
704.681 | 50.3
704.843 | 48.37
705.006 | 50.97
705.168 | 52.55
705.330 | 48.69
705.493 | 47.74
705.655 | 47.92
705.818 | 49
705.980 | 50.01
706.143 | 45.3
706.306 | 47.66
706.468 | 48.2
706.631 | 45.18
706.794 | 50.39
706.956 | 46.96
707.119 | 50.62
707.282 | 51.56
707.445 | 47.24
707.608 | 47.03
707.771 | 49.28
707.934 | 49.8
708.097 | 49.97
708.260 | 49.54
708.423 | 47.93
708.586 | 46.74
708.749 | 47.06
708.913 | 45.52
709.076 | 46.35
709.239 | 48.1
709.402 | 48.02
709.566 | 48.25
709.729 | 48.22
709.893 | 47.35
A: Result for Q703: 0.014 nm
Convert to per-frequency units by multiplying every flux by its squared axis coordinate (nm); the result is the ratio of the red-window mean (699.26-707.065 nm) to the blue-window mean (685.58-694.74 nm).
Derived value 1.1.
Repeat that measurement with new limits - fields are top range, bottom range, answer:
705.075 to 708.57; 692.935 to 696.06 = 1.09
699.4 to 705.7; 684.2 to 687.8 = 1.05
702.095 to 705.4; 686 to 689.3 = 1.07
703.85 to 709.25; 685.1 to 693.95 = 1.06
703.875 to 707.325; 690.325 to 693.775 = 1.06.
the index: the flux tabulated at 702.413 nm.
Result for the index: 48.71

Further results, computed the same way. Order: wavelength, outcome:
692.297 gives 47.76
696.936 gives 47.23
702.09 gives 47.76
